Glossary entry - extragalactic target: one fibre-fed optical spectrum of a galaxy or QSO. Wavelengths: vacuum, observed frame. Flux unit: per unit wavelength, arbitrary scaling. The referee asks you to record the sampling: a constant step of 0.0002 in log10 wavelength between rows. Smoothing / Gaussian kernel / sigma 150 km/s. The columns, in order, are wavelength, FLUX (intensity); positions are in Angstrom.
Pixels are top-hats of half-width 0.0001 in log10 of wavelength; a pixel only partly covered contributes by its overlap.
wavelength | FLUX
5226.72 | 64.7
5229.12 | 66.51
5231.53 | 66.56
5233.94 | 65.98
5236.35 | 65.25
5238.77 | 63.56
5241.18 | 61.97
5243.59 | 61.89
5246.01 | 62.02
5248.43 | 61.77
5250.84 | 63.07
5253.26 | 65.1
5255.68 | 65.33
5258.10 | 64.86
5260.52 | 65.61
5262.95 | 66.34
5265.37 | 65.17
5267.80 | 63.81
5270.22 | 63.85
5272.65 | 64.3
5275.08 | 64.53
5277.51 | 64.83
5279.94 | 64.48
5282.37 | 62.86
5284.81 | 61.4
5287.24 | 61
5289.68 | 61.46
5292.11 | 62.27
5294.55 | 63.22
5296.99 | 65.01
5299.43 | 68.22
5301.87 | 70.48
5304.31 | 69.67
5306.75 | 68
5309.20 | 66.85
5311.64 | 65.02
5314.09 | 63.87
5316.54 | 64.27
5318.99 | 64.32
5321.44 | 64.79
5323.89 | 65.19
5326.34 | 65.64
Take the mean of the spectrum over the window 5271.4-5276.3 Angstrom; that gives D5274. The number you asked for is 64.4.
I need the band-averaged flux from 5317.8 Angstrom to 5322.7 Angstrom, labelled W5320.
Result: 64.6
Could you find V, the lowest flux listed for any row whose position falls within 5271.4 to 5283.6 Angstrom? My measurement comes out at 62.86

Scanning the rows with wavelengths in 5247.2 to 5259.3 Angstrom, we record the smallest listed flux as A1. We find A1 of 61.77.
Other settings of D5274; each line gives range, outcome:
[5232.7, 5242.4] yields 64.2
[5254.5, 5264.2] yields 65.5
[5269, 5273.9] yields 64.1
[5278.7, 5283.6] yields 63.6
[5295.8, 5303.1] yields 67.9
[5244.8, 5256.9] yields 63.5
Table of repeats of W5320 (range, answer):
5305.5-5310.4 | 67.4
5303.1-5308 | 68.8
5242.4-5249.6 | 61.8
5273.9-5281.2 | 64.6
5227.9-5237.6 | 66.1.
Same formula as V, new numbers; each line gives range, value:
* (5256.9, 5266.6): 64.86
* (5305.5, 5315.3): 63.87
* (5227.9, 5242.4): 61.97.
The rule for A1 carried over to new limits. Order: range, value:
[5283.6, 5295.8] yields 61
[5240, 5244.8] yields 61.89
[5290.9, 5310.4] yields 62.27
